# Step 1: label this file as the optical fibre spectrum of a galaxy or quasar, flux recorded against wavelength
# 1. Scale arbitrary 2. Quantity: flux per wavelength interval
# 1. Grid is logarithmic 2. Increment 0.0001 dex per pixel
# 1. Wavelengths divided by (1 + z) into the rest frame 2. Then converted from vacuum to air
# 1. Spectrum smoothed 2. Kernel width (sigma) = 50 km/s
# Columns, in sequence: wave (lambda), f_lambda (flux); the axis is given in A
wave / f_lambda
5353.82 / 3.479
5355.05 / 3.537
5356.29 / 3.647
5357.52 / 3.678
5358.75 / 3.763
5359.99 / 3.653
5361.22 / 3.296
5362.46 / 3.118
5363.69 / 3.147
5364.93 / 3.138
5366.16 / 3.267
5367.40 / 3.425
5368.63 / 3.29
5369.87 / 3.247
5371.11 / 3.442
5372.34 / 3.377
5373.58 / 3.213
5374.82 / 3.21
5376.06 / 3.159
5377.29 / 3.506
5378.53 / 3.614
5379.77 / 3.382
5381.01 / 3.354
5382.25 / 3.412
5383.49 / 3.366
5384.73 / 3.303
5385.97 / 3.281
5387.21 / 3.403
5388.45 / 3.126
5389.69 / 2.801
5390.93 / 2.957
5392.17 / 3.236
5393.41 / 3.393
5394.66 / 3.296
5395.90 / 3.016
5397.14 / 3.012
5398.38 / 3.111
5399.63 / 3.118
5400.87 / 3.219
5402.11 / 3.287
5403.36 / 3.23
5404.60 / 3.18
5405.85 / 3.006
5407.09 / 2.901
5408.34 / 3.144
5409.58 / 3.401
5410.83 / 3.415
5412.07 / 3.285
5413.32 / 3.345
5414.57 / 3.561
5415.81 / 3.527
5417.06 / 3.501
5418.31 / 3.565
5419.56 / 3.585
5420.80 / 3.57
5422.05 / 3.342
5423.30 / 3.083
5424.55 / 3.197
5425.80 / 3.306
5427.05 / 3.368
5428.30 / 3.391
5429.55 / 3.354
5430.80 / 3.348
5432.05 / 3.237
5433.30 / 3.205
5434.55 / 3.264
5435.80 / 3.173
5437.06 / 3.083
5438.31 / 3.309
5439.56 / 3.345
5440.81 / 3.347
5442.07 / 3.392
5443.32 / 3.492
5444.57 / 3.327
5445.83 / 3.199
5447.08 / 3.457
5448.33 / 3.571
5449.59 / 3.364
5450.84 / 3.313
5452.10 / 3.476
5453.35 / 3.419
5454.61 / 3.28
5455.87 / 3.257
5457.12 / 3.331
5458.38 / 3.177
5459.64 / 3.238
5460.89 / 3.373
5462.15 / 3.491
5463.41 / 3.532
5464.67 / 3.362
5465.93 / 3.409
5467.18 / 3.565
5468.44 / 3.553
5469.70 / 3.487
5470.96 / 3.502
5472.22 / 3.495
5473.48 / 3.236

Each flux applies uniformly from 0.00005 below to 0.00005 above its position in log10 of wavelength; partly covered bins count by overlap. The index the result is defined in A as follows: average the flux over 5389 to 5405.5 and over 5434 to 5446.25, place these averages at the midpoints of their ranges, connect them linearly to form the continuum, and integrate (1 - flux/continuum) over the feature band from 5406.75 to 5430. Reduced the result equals -1.1 A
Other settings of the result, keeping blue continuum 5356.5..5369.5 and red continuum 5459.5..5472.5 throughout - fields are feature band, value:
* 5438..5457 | 0.44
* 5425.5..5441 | 0.69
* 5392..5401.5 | 0.66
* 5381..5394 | 0.65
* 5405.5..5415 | 0.45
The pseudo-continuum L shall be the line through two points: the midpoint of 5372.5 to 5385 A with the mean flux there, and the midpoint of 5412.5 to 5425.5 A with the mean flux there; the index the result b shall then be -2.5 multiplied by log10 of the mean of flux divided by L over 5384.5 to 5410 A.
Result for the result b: 0.075 mag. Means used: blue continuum 3.35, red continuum 3.42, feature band 3.16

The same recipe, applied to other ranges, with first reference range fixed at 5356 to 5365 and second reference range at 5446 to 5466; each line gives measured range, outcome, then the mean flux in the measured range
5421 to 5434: 0.03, 3.29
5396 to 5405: 0.08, 3.16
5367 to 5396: 0.04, 3.29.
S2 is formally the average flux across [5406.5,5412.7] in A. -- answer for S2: 3.23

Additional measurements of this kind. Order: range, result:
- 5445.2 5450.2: 3.4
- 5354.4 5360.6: 3.65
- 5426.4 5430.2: 3.37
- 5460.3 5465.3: 3.44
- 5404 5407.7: 3.03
